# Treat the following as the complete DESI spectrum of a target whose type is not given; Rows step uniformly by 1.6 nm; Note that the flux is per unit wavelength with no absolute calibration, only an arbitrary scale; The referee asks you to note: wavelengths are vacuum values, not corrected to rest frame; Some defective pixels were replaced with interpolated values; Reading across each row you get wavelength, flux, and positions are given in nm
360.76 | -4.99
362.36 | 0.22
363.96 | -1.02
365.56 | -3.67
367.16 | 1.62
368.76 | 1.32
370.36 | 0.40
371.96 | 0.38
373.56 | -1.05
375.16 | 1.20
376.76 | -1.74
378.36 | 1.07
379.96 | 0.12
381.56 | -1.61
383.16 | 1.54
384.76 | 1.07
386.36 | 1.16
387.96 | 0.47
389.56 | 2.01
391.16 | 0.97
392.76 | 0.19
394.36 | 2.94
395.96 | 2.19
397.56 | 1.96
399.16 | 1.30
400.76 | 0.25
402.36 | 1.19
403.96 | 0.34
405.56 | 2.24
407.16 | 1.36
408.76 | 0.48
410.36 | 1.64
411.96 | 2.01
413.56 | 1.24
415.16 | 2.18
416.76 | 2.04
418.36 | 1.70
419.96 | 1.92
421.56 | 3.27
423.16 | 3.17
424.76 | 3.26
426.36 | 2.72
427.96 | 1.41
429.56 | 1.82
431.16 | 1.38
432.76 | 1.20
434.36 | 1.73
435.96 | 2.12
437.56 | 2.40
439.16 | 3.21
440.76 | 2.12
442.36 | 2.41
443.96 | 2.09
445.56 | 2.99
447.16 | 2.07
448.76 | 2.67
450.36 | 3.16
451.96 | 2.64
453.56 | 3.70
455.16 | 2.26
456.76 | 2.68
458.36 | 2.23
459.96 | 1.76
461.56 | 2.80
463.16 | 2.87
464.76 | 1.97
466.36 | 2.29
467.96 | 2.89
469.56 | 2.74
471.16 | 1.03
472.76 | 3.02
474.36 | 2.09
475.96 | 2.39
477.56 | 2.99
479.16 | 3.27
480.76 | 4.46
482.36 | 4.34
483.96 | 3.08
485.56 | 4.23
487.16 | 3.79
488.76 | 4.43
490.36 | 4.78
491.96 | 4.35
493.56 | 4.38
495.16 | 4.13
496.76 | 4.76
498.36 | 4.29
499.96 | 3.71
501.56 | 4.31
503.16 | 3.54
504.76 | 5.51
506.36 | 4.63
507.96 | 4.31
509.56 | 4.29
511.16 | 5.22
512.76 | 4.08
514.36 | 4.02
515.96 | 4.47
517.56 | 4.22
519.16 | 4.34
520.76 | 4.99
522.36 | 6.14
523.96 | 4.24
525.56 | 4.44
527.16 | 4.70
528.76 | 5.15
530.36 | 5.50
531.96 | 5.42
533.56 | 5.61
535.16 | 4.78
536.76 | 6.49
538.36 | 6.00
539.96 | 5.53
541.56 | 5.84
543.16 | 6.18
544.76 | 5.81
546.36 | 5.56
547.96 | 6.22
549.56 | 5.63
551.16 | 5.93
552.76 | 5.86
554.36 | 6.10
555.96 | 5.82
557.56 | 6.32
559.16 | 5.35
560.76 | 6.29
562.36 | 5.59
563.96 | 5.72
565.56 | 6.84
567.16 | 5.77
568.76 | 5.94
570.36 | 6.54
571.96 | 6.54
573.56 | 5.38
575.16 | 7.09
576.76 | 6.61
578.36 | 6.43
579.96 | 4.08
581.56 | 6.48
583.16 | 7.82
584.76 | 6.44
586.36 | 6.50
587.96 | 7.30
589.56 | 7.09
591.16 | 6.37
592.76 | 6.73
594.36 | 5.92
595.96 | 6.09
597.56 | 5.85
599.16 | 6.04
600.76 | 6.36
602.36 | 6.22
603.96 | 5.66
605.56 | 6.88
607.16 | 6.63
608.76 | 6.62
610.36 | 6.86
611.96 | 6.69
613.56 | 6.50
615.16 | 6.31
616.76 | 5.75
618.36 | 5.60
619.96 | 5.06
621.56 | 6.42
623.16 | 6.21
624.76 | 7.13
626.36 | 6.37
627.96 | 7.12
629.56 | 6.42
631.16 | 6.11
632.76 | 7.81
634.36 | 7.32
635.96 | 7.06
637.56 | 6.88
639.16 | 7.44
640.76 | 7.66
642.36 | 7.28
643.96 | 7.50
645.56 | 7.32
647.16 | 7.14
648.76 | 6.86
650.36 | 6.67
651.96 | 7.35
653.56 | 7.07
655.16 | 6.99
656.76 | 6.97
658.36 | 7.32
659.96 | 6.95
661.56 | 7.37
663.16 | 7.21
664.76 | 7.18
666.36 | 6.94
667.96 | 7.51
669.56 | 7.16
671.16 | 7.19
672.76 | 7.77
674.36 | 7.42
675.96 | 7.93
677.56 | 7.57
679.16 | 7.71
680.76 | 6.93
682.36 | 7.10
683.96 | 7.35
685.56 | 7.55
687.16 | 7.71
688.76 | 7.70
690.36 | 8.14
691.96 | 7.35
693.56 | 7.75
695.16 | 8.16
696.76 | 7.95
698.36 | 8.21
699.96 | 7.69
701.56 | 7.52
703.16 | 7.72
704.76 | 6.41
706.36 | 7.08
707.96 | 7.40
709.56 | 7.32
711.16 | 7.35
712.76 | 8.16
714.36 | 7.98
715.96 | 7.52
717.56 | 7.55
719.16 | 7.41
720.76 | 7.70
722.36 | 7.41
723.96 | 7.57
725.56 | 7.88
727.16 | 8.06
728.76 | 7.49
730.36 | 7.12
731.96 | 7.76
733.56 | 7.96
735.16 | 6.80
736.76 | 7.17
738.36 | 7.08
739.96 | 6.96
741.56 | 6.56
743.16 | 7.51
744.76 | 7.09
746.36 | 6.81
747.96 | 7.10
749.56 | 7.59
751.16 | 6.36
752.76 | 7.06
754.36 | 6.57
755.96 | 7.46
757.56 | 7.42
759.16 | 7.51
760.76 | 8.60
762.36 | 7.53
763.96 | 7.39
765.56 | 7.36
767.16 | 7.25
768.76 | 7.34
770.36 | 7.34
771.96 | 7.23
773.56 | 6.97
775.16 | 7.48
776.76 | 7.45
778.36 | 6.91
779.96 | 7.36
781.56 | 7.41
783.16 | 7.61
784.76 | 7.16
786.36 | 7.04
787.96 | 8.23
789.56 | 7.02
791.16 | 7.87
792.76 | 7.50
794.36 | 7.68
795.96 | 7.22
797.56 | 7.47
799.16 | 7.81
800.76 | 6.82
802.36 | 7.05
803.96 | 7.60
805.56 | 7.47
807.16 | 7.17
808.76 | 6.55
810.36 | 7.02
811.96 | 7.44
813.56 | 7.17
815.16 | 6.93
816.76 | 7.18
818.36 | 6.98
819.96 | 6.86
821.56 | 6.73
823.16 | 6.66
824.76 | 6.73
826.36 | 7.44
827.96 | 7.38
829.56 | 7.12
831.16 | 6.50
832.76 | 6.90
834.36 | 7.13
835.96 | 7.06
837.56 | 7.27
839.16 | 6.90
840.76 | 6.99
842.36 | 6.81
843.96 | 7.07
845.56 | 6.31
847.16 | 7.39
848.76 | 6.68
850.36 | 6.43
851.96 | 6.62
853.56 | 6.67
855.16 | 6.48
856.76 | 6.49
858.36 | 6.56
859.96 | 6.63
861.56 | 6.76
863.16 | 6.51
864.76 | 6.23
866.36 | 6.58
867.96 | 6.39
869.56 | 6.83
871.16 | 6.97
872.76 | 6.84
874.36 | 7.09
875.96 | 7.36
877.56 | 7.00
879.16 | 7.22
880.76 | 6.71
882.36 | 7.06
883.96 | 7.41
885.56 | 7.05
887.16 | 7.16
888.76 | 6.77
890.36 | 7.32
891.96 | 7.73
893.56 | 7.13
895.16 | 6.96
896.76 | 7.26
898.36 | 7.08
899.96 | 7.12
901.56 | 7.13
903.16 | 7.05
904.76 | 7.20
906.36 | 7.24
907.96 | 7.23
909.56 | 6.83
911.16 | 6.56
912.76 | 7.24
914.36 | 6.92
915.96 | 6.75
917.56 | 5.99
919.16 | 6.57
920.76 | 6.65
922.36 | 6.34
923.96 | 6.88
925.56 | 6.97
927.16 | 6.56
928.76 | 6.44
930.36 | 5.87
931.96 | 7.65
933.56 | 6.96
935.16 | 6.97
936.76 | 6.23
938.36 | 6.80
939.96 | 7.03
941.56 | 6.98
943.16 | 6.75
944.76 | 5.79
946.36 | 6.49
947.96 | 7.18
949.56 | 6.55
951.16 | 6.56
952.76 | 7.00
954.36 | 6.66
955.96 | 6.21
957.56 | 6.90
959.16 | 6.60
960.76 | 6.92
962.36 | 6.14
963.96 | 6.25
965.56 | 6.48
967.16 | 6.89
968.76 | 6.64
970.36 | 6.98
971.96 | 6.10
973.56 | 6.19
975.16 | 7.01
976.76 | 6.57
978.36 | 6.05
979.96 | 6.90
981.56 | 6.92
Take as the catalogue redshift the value 0.20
